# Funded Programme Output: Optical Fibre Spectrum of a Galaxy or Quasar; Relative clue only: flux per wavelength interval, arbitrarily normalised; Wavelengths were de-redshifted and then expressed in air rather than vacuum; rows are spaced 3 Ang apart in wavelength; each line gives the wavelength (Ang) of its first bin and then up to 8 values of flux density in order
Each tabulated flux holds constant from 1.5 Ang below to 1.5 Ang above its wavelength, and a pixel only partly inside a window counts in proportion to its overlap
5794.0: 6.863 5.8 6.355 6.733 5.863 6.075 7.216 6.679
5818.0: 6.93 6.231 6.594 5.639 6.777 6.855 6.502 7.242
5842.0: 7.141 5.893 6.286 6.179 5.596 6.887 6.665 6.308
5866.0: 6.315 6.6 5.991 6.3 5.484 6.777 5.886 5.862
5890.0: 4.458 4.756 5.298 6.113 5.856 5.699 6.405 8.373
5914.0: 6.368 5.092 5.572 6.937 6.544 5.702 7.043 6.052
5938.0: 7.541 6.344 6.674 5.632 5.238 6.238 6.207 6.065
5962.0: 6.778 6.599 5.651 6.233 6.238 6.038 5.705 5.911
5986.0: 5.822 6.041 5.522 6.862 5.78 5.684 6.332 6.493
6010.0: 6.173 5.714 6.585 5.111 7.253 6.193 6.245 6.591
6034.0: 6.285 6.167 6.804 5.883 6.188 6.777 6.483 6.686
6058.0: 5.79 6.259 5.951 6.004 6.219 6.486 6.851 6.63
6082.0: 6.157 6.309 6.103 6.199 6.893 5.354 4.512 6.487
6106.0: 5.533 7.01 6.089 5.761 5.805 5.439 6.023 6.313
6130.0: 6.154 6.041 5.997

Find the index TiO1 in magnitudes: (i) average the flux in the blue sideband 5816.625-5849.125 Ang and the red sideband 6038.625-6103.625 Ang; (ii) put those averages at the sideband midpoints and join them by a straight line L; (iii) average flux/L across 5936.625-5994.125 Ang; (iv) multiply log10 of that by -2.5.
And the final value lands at 0.04 mag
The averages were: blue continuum 6.56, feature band 6.14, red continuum 6.22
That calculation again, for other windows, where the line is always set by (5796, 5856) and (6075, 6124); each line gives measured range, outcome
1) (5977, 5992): 0.07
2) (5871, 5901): 0.12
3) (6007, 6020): 0.03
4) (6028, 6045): -0.03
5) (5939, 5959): 0.03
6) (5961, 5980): 0.01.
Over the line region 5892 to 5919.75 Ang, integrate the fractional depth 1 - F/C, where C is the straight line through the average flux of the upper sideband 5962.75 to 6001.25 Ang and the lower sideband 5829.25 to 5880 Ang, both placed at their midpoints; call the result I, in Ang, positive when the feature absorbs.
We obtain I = 1.1 Ang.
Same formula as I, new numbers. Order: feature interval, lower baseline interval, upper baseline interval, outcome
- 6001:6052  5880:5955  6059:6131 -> -1.56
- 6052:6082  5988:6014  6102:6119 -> -1.09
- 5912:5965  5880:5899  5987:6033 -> -4.43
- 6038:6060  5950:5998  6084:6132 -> -1.20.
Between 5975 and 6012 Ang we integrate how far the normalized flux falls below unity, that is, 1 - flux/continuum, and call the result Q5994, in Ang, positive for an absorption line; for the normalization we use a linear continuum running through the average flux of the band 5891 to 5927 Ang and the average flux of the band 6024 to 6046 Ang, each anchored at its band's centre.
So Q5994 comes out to 1.2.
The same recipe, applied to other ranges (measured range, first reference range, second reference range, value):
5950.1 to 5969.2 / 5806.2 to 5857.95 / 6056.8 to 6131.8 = 0.3 Ang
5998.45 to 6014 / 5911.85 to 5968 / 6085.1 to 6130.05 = 0.2 Ang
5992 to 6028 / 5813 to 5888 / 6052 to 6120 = 0.3 Ang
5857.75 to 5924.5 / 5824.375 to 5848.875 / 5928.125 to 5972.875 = 3.7 Ang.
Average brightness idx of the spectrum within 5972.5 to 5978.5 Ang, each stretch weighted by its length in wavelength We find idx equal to 6.14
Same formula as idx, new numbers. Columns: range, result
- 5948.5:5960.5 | 5.94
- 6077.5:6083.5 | 6.39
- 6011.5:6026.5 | 6.17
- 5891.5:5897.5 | 5.03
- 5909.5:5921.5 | 6.35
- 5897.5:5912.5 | 6.49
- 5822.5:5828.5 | 6.12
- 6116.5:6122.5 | 5.62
